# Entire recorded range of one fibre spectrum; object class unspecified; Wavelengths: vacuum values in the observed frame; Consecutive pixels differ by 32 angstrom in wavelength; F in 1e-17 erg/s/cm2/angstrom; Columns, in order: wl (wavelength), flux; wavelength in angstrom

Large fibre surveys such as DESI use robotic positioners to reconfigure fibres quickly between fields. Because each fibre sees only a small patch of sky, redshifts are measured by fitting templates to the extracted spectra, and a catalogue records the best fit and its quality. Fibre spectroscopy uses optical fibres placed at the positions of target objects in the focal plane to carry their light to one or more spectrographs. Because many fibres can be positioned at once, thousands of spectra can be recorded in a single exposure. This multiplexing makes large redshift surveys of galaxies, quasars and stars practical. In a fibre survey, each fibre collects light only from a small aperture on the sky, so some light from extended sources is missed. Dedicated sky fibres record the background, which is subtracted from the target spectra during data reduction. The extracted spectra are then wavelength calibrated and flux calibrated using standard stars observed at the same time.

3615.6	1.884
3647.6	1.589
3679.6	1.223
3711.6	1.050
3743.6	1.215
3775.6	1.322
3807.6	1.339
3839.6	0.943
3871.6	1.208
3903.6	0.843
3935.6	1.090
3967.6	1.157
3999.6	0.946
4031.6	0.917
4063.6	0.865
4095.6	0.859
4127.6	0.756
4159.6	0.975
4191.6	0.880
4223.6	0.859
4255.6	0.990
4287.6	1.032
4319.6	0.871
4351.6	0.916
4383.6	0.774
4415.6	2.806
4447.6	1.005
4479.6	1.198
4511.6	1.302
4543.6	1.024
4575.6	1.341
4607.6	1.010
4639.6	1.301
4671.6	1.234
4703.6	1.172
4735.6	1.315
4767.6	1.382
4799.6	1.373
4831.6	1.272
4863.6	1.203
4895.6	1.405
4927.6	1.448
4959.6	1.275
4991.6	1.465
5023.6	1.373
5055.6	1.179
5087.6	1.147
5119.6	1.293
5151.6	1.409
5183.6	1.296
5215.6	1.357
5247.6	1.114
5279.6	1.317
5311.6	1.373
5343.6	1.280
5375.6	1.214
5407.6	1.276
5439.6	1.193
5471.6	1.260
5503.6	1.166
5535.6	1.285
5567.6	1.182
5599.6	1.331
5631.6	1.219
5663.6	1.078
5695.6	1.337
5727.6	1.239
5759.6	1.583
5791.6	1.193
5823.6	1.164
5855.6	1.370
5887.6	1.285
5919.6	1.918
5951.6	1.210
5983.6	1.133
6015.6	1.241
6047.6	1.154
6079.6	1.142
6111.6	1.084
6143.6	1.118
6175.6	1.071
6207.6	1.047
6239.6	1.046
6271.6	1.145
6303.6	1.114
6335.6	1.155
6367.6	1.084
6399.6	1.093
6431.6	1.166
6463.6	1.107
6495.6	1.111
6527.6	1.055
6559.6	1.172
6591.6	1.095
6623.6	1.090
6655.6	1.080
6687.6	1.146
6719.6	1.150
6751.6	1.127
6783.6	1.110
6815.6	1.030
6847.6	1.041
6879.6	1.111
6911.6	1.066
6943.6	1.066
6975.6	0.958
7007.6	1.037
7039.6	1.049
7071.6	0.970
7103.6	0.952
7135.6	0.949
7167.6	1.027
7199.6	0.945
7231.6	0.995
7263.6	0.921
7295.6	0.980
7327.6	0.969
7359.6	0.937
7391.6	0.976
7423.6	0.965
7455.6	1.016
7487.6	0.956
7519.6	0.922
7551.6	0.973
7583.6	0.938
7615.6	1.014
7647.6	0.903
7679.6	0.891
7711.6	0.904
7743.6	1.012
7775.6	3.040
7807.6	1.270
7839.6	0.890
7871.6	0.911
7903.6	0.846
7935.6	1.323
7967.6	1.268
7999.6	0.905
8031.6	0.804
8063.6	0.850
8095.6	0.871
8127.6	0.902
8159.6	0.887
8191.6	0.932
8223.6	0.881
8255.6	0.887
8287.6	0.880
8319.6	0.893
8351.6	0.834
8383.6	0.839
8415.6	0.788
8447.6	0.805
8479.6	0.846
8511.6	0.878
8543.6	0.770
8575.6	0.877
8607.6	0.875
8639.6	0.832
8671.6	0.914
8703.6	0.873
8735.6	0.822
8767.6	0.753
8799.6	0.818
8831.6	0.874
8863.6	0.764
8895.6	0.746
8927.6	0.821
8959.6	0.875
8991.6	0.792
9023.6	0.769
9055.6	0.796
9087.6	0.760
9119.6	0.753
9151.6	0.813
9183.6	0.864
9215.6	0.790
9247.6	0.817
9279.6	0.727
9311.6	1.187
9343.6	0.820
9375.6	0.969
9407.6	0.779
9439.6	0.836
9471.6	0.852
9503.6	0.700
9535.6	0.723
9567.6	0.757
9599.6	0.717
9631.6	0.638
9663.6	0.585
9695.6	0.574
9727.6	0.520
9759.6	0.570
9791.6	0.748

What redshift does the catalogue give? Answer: 0.183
